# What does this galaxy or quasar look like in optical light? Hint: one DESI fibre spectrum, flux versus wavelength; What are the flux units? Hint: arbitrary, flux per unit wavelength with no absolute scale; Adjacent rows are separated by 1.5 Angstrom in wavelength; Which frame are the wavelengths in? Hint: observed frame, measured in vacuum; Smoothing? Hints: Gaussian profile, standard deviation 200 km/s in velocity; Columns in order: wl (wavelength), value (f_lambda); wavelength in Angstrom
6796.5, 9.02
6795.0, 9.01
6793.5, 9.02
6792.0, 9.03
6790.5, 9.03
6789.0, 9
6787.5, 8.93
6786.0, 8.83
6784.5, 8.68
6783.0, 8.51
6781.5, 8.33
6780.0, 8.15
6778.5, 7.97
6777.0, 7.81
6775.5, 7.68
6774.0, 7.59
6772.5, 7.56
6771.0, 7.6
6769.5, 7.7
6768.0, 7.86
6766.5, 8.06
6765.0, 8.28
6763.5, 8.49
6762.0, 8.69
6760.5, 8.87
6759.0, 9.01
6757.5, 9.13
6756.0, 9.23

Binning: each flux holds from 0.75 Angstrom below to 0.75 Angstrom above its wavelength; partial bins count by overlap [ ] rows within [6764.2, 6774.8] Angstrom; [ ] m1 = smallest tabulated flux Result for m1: 7.56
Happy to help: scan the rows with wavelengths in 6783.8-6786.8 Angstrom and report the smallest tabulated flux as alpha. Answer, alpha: 8.68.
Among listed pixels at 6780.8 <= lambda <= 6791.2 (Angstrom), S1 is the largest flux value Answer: 9.03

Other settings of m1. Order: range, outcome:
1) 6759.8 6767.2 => 8.06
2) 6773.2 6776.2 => 7.59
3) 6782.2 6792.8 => 8.51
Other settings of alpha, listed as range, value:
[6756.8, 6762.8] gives 8.69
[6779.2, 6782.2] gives 8.15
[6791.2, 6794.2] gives 9.02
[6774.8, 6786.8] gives 7.68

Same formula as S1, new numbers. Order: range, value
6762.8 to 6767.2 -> 8.49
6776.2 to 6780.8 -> 8.15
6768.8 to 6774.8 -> 7.7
